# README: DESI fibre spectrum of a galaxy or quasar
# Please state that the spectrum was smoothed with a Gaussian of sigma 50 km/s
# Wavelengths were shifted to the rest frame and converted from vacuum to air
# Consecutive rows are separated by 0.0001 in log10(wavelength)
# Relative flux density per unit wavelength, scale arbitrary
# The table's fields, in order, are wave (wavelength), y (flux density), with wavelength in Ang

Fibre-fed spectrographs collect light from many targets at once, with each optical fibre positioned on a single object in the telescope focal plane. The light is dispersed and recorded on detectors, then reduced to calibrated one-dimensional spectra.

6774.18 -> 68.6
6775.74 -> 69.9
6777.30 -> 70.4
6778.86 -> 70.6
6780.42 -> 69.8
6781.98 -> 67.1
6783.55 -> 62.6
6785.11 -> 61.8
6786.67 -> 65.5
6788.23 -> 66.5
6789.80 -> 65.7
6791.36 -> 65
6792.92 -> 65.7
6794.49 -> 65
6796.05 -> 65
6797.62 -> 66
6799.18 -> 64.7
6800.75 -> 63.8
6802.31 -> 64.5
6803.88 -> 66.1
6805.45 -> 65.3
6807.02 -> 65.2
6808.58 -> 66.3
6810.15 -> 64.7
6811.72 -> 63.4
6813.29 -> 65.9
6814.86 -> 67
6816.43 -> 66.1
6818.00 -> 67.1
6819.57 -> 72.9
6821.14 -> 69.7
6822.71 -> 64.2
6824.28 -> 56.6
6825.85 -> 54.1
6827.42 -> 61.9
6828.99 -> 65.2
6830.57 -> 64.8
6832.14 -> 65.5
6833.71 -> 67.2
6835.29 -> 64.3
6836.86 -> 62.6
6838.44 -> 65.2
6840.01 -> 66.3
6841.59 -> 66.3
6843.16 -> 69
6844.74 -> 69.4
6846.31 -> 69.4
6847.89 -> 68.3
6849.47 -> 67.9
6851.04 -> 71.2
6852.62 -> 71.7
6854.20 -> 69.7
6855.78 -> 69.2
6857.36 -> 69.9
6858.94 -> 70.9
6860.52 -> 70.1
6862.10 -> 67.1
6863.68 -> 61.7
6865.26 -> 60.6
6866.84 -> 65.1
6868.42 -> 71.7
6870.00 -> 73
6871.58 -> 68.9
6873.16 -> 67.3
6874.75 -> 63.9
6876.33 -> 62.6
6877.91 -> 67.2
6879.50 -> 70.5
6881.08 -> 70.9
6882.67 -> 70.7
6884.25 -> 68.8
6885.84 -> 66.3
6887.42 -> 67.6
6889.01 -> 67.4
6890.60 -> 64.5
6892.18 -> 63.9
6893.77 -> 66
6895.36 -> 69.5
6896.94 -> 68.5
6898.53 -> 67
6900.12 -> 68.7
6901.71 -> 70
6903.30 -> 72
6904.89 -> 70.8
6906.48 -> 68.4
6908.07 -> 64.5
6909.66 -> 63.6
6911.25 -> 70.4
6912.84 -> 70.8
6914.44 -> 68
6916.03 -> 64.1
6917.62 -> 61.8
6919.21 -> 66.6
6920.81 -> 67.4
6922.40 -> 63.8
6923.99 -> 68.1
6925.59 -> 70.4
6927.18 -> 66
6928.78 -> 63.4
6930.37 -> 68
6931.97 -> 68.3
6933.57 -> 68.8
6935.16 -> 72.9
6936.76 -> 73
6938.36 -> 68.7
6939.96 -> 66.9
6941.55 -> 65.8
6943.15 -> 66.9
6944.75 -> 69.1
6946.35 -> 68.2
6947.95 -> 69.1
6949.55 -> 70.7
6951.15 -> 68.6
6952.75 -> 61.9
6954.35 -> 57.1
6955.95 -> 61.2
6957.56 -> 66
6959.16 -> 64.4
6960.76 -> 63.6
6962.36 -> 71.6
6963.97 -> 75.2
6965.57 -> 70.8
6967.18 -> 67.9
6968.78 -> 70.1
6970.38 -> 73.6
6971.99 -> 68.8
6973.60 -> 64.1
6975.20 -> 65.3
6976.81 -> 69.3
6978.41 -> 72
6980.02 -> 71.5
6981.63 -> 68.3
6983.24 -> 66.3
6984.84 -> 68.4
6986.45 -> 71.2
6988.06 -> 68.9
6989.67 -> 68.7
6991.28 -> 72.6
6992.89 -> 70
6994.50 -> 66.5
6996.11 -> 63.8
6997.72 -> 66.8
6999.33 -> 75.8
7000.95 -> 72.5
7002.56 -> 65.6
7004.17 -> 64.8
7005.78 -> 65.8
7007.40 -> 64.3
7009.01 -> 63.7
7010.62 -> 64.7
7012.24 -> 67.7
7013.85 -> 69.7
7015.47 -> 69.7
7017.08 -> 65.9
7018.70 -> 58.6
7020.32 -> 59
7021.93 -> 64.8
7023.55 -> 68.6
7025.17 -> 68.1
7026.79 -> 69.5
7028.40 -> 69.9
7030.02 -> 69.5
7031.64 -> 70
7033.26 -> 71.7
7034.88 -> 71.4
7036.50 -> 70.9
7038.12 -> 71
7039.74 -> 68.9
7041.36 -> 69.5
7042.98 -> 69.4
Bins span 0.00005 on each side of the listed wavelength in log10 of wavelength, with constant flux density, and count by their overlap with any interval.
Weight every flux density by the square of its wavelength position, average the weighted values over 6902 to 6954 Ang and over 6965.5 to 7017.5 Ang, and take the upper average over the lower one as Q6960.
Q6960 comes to 1.0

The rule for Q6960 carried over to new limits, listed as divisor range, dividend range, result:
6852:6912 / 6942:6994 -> 1.03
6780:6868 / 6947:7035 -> 1.08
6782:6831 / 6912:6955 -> 1.08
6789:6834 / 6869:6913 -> 1.07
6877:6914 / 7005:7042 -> 1.03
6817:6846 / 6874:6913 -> 1.06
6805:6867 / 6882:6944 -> 1.04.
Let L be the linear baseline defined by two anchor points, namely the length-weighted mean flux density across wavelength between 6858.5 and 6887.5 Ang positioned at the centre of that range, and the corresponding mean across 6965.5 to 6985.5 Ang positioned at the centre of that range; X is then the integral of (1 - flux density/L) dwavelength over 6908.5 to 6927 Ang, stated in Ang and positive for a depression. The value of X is 0.4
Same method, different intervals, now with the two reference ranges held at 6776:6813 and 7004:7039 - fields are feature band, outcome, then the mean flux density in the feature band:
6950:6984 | -0.3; 67.5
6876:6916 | -0.9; 67.9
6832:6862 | -0.9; 68.1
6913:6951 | -0.6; 67.7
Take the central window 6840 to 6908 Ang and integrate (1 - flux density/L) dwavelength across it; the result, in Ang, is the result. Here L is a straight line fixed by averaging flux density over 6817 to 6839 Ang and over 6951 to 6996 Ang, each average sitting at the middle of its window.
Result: -2.7 Ang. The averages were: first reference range 64.4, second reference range 67.9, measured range 68.1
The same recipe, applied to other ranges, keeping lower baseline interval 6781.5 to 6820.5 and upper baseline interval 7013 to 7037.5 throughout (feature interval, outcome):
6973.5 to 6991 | -0.4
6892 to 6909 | -0.4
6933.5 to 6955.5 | -0.2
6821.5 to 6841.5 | 0.7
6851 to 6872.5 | -0.8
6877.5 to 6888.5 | -0.4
